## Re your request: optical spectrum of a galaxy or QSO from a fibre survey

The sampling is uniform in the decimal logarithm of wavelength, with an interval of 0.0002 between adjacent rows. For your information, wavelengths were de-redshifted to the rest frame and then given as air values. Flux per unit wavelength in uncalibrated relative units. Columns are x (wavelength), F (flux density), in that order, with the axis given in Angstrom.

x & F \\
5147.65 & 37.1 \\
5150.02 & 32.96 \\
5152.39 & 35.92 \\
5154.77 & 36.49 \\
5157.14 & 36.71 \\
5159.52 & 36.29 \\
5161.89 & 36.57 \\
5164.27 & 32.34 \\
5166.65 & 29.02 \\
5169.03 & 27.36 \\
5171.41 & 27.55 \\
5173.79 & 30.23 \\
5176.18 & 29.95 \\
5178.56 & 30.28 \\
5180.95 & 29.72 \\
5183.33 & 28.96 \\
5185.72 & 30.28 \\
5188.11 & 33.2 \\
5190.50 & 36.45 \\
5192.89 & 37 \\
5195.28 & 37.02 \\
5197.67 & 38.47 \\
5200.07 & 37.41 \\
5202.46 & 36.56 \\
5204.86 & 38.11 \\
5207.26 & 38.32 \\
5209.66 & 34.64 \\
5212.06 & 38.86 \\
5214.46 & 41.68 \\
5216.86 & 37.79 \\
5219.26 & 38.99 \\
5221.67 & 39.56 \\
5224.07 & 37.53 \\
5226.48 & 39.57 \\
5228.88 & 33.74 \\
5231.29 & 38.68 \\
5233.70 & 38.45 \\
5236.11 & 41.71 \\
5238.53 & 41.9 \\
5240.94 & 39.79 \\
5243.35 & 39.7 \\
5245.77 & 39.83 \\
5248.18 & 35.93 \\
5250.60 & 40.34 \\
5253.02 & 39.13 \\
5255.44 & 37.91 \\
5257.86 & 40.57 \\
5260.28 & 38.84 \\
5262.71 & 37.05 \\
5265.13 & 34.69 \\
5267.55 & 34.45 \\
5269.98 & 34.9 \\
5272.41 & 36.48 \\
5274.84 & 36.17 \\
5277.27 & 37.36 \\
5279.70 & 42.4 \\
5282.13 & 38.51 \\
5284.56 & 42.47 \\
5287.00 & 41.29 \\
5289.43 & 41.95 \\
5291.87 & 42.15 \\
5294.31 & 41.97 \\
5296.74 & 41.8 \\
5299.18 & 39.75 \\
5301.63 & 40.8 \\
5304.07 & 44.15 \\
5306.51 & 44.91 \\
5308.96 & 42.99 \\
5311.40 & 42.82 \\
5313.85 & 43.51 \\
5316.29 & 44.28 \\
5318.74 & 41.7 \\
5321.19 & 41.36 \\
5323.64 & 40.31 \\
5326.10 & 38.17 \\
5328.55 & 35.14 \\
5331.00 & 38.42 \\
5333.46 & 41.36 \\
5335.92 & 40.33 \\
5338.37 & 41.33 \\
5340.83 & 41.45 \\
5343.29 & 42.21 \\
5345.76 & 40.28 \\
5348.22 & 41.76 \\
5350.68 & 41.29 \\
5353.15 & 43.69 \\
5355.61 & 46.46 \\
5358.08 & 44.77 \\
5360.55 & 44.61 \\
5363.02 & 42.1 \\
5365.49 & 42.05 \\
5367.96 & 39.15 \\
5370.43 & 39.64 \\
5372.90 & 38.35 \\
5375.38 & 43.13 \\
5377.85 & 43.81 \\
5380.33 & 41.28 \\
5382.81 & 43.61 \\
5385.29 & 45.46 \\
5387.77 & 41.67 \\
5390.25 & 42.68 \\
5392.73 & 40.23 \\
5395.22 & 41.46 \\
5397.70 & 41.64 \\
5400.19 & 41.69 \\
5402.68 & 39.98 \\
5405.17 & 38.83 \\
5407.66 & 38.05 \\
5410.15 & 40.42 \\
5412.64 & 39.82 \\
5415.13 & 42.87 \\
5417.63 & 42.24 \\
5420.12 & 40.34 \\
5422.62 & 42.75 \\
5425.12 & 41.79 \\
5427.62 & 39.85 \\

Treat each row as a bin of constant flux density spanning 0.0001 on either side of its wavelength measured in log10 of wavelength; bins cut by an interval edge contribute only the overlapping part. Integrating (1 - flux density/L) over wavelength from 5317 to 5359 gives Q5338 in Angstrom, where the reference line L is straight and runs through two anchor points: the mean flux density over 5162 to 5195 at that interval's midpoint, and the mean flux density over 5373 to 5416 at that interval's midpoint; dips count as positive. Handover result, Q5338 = -2.6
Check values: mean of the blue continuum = 31.3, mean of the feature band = 41.2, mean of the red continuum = 41.5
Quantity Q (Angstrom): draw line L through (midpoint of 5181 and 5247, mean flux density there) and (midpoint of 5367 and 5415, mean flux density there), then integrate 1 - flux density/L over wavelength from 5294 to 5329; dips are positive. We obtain -2.0 Angstrom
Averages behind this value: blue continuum 37.4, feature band 41.7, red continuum 41.2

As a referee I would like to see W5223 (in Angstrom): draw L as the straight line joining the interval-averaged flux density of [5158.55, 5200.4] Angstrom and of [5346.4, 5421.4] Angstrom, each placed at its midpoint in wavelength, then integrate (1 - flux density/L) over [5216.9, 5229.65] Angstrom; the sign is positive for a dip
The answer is -1.3 Angstrom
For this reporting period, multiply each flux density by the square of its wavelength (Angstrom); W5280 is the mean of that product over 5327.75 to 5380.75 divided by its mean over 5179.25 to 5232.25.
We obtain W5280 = 1.21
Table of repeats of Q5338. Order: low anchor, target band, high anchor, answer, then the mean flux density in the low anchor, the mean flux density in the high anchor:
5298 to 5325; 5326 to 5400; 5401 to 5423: -0.4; 42.4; 40.5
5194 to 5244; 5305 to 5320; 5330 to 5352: -1.1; 38.5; 41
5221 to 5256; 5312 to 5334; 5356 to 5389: 0.3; 38.9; 42.4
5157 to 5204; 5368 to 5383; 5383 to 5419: -0.4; 33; 41.3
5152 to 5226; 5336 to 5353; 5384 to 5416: -0.9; 34.9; 41.1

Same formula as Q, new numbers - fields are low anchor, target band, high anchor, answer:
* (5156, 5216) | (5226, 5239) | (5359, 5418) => -1.08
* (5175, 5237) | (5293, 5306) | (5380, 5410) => -1.04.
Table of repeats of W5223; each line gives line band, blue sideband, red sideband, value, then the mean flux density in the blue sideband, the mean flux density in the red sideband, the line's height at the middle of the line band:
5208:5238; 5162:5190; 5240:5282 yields -3.4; 30.3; 38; 34.5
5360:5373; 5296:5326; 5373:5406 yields 0.3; 42.2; 41.9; 42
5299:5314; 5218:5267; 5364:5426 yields -1.2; 38.6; 41.3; 39.8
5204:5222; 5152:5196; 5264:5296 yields -1.8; 32.6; 38.9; 34.9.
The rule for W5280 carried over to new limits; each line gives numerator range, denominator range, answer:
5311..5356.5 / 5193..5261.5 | 1.11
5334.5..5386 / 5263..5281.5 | 1.19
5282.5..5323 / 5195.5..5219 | 1.15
